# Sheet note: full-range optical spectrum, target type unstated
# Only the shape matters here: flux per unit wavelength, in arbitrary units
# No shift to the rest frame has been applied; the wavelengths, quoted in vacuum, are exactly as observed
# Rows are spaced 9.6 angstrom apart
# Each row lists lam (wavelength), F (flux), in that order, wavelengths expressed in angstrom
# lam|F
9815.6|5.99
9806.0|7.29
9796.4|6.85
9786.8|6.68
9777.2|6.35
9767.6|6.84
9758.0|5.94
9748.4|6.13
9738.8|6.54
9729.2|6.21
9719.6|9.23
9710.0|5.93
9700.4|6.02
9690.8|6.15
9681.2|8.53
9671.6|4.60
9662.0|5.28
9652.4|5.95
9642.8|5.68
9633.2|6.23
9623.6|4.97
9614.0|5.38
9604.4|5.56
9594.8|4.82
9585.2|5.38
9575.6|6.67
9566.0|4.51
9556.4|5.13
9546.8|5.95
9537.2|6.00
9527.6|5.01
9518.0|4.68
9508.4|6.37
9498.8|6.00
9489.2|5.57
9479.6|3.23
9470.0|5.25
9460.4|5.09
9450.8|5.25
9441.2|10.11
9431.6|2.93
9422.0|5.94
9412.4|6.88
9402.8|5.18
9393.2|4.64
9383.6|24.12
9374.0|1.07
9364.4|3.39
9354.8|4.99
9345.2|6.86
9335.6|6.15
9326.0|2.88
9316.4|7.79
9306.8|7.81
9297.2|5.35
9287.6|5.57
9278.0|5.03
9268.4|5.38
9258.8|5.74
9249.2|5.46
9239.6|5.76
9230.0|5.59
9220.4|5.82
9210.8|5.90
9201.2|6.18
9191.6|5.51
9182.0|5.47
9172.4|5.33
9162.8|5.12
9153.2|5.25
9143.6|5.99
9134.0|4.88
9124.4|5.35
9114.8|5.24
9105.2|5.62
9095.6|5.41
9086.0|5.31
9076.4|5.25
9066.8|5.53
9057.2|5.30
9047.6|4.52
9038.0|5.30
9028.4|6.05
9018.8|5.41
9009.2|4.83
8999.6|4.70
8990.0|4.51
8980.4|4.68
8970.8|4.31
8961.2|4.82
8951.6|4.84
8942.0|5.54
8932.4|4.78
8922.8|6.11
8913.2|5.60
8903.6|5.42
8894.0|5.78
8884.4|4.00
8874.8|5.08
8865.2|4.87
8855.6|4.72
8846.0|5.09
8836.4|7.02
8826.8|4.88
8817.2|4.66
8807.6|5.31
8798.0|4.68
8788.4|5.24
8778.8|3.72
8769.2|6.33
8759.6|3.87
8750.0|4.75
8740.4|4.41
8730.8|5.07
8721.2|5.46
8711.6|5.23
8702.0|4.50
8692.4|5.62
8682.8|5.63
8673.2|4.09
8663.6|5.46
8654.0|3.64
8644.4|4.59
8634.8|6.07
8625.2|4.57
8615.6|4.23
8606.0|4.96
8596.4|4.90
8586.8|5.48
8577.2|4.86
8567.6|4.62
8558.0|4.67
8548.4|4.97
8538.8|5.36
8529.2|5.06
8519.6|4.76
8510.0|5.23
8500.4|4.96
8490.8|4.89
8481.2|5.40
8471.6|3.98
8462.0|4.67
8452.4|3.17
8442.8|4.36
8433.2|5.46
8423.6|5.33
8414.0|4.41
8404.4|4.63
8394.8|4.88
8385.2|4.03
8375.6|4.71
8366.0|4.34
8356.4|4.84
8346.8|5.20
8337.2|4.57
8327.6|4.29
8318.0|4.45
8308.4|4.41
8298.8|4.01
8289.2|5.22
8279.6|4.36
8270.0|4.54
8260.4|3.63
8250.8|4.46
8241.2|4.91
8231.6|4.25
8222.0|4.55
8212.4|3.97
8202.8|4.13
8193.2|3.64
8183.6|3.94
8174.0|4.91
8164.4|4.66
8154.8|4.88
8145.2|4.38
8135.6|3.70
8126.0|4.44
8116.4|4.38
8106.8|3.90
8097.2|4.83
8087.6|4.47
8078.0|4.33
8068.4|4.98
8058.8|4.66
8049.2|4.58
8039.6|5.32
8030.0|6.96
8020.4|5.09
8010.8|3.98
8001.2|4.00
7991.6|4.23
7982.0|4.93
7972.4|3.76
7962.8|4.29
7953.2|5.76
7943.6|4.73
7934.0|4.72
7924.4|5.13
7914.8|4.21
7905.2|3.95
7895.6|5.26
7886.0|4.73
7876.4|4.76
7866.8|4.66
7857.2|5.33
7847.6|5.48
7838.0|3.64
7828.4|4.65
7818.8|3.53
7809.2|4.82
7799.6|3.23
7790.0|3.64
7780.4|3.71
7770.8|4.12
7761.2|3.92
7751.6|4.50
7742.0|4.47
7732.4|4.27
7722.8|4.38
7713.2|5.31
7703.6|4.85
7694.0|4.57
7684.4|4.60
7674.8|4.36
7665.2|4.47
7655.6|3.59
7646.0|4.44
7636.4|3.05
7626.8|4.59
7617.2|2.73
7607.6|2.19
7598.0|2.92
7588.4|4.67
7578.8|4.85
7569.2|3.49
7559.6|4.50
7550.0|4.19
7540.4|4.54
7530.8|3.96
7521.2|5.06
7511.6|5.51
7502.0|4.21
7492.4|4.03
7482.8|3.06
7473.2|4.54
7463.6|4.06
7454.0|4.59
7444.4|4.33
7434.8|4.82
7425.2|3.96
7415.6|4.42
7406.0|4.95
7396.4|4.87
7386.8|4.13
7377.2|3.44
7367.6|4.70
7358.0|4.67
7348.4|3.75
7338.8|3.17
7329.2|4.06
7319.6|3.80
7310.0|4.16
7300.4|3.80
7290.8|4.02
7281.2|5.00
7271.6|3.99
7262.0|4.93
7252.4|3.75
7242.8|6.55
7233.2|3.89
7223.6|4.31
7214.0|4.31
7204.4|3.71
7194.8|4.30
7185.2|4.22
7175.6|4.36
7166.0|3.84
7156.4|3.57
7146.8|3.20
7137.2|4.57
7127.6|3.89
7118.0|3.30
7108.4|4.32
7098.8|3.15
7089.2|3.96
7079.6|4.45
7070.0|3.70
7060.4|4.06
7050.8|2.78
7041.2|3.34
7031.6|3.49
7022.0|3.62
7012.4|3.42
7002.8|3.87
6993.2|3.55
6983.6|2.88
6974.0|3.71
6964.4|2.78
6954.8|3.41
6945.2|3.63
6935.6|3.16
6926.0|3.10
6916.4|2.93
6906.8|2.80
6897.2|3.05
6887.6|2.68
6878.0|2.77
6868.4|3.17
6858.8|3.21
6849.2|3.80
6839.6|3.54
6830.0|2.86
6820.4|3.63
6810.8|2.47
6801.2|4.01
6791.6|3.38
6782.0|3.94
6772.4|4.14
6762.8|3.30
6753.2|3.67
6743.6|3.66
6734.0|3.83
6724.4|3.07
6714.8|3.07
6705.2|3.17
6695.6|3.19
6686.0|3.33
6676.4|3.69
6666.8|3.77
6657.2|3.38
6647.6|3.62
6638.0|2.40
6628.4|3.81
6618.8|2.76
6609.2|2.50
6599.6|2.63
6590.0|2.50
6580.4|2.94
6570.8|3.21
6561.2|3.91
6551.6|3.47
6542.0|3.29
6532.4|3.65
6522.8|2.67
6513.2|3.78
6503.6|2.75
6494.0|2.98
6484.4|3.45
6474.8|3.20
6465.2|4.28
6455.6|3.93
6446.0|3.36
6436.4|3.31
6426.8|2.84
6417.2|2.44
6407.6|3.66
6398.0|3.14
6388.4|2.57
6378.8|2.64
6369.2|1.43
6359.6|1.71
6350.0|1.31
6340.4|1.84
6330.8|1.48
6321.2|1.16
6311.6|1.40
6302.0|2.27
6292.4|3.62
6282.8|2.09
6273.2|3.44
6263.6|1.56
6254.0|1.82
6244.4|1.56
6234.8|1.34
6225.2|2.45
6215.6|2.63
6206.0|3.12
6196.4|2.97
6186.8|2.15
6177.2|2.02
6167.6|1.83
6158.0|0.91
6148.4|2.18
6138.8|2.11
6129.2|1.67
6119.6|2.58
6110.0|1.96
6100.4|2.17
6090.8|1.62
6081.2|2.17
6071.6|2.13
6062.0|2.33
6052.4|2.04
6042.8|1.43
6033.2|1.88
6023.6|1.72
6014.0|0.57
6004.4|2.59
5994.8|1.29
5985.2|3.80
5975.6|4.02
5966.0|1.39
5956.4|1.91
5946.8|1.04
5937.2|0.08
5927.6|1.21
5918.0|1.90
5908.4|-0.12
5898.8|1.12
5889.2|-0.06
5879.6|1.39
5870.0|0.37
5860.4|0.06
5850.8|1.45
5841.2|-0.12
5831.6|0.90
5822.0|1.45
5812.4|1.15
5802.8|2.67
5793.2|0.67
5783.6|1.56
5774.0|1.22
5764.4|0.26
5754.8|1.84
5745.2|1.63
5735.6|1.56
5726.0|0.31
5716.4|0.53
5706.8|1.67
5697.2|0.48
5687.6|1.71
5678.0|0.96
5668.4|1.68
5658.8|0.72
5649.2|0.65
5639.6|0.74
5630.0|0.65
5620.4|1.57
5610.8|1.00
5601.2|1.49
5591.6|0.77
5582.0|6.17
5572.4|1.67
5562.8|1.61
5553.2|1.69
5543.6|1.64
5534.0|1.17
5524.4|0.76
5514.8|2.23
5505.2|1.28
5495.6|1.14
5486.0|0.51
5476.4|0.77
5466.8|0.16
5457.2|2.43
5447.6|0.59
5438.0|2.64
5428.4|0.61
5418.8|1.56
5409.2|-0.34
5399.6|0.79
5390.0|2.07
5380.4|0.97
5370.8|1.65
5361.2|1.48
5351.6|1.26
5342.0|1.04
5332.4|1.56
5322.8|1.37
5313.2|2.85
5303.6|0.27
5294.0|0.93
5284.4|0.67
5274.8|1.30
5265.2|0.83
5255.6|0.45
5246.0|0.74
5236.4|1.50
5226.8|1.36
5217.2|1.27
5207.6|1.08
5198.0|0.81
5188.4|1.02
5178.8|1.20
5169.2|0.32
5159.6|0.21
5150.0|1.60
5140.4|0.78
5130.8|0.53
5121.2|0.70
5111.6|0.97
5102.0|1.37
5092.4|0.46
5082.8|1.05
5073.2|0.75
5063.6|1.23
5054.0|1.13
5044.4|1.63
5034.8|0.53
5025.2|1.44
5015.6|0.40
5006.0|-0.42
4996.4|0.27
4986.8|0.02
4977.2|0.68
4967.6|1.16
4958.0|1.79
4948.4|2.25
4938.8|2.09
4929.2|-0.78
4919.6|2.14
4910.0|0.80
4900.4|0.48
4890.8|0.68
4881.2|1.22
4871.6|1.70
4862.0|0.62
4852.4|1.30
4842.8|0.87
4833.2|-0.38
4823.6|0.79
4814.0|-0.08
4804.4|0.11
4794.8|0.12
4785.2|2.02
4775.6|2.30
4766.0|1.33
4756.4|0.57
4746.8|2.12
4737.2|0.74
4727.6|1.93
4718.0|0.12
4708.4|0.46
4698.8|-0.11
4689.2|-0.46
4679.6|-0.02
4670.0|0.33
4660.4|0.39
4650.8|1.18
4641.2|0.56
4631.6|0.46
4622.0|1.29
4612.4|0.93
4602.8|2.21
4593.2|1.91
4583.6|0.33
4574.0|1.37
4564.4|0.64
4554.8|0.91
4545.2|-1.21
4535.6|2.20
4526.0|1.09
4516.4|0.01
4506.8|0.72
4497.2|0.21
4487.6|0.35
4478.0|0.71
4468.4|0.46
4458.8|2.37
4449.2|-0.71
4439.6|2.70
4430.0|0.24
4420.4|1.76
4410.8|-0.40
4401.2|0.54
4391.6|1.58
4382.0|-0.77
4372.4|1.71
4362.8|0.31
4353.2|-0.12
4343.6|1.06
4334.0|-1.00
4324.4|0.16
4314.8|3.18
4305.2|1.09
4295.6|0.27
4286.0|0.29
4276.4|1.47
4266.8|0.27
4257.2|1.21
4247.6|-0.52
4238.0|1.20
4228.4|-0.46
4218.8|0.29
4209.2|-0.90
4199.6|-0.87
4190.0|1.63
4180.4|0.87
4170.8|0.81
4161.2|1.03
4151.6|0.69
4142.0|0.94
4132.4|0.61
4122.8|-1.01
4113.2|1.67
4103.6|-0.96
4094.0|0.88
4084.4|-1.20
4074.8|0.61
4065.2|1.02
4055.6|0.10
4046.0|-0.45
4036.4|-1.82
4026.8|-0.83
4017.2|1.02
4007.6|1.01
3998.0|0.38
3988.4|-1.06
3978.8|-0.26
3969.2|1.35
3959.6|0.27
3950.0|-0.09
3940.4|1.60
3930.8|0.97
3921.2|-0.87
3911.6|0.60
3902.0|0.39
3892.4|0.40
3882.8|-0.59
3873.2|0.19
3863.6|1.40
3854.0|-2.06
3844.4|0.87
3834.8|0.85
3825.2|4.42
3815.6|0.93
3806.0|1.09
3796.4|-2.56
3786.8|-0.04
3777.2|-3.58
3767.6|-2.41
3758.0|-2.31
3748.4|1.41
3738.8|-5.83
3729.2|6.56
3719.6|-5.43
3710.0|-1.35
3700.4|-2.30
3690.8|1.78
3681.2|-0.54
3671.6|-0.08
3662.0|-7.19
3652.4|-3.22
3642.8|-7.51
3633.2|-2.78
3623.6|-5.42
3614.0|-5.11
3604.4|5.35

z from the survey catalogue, 0.604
